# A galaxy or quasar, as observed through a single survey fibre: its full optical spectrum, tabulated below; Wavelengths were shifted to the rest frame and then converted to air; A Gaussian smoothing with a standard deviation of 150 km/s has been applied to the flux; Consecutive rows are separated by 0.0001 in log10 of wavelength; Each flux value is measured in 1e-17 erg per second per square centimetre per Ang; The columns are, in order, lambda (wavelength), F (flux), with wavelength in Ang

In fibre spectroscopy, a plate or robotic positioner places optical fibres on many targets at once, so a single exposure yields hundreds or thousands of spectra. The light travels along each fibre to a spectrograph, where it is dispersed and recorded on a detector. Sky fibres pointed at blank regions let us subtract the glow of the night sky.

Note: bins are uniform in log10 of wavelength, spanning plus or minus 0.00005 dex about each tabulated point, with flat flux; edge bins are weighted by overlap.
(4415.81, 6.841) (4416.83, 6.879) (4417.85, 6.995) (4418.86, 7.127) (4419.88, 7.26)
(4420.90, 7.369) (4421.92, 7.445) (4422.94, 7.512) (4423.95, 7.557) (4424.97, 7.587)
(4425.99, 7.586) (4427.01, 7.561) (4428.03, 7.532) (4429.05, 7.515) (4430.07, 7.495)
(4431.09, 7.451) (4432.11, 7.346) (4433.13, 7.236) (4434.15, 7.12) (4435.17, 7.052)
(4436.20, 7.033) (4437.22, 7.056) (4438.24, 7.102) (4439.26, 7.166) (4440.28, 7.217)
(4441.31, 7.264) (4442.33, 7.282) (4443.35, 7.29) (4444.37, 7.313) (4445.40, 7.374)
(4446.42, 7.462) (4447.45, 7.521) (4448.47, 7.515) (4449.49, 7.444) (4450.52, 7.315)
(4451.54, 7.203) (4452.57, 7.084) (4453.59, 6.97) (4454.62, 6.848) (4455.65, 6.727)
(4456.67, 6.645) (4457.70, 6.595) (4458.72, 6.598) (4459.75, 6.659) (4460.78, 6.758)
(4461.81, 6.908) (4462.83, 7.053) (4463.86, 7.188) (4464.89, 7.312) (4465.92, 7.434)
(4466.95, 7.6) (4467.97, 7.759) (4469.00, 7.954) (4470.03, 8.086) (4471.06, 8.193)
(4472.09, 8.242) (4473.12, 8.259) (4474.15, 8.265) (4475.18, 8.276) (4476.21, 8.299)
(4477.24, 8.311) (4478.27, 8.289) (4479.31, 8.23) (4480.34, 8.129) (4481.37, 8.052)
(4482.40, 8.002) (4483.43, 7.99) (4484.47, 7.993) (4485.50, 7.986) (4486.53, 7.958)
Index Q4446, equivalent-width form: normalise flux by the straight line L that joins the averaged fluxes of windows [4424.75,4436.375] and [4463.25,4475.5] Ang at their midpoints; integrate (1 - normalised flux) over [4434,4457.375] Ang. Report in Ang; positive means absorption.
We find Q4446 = 1.2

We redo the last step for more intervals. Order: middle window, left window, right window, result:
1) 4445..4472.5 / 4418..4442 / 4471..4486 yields 1.9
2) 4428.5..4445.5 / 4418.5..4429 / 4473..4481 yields 0.9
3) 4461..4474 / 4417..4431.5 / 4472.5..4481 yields 0.7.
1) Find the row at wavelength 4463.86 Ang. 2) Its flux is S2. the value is 7.188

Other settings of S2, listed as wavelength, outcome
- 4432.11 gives 7.346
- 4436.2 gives 7.033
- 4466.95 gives 7.6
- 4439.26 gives 7.166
